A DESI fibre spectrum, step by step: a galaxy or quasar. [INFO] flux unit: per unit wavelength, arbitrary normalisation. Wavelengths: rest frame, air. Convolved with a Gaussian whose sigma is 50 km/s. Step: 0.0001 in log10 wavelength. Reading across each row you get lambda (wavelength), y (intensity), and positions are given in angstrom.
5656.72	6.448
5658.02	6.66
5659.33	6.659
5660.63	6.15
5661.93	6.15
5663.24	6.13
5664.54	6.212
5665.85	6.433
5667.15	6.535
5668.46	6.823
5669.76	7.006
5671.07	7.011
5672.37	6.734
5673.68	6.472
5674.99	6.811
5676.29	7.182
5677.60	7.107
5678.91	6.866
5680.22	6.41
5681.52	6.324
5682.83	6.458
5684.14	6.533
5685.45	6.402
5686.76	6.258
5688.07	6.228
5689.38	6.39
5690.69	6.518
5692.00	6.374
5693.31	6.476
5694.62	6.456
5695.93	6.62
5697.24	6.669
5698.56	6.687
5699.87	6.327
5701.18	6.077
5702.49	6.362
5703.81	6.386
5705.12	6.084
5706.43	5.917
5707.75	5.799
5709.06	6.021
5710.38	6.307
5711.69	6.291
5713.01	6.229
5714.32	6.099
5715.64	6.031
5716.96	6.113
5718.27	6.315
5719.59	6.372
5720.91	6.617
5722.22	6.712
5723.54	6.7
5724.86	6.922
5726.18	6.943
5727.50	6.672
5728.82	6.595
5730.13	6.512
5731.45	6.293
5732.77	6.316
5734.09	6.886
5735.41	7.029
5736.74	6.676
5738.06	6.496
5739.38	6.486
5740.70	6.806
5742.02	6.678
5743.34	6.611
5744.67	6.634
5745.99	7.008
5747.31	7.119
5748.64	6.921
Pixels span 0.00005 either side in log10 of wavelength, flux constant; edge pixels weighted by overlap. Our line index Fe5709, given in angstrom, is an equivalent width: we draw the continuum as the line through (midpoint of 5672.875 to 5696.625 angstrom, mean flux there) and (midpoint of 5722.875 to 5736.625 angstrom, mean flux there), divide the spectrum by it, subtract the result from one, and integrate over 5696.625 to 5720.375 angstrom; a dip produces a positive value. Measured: 1.4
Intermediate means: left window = 6.55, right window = 6.68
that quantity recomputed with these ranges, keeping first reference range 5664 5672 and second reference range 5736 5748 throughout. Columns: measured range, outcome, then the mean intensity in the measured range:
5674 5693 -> 0.4 angstrom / 6.56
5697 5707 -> 0.6 angstrom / 6.3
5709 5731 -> 0.9 angstrom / 6.45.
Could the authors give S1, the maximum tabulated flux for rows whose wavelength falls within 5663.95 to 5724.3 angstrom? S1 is 7.182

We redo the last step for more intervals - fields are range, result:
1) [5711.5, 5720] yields 6.372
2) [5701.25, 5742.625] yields 7.029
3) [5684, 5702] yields 6.687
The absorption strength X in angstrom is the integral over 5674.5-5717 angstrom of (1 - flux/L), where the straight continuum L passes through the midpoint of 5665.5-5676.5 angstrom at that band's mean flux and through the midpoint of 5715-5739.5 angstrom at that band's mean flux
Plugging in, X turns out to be 1.9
